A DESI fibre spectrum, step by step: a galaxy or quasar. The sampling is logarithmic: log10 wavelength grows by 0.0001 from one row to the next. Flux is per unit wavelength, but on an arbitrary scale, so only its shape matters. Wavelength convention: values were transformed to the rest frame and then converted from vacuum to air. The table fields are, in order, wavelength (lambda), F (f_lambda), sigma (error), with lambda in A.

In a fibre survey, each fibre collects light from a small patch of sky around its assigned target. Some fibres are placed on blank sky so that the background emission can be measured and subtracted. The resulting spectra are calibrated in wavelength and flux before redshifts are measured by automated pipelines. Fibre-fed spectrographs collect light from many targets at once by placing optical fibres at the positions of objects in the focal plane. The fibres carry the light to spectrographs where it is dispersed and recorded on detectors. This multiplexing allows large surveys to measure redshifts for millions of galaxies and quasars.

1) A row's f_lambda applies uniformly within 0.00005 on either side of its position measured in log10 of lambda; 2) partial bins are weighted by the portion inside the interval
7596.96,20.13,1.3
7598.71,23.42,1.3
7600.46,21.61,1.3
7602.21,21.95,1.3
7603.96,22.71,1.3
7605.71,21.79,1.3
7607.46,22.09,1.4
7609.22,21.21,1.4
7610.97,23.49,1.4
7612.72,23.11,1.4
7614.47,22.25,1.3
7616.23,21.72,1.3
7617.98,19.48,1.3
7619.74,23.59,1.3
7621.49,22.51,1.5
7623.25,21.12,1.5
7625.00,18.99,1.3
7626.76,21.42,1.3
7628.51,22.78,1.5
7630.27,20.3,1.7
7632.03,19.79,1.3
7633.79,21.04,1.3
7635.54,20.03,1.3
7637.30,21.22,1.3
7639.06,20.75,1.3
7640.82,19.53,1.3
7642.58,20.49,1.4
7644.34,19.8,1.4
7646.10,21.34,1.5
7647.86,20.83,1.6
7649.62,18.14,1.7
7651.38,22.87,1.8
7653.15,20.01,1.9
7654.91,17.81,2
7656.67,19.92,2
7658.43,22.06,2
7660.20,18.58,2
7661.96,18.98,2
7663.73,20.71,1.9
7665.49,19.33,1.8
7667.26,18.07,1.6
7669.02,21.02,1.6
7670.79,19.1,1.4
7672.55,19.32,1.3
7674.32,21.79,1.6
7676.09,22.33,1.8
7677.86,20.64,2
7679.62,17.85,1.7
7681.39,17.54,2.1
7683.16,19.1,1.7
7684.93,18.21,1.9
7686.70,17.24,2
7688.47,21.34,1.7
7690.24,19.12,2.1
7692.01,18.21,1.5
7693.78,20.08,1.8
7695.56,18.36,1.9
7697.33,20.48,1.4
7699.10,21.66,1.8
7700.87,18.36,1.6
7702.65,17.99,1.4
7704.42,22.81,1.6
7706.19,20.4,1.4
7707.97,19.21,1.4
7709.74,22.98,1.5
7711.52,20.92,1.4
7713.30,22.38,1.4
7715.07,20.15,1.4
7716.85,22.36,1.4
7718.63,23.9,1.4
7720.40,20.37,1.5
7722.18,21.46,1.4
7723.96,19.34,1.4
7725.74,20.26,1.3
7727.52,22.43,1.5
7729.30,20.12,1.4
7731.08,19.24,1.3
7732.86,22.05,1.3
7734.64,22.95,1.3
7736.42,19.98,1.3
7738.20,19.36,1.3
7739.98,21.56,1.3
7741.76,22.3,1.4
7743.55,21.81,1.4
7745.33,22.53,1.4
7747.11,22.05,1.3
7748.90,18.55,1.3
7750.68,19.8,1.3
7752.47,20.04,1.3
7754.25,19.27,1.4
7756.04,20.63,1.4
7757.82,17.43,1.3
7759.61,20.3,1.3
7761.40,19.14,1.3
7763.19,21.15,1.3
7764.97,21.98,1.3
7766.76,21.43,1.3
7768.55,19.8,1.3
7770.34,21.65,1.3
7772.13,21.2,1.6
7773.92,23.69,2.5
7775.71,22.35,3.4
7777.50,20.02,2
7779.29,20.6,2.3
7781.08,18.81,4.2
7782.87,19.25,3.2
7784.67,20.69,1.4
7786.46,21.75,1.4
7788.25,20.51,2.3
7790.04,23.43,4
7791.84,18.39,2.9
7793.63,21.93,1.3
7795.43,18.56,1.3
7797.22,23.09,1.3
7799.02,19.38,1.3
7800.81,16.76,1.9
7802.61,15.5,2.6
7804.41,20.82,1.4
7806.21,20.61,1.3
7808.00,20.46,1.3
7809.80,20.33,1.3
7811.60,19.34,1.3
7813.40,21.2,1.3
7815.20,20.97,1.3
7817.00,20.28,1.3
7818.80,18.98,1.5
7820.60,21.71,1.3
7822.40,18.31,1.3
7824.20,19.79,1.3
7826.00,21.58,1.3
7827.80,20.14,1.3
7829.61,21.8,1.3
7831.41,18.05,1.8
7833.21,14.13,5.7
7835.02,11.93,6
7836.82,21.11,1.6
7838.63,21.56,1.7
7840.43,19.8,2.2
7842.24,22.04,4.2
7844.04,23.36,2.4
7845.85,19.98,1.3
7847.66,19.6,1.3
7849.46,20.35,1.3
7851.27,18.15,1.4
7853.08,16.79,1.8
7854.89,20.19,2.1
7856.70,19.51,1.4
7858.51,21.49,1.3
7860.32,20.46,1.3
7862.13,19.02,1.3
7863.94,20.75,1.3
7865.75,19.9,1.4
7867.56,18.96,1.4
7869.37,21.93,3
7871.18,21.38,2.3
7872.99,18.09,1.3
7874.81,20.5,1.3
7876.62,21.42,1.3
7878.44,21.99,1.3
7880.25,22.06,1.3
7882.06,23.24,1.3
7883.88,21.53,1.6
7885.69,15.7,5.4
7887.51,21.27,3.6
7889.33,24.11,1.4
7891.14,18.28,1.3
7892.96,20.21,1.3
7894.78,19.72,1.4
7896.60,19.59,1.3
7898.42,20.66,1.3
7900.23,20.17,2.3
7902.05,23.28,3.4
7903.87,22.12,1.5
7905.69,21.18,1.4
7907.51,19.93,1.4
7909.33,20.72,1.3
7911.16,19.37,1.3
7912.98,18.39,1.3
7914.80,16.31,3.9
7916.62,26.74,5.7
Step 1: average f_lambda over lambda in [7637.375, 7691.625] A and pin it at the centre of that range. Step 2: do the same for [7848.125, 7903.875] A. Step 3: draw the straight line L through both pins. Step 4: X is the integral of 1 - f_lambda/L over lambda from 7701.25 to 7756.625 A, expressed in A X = -2.61 A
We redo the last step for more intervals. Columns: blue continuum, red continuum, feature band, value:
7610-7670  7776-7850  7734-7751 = -0.7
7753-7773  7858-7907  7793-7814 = 0.7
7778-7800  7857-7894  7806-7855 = 2.0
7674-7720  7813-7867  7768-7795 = -1.3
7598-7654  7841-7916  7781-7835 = 2.2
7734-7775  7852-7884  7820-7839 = 1.5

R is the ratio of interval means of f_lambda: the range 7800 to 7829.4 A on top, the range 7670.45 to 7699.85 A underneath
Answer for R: 1.02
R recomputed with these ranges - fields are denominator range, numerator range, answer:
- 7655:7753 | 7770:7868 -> 0.98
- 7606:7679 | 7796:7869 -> 0.95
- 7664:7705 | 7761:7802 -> 1.06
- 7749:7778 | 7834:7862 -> 0.96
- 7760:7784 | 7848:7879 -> 0.96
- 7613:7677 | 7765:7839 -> 0.98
